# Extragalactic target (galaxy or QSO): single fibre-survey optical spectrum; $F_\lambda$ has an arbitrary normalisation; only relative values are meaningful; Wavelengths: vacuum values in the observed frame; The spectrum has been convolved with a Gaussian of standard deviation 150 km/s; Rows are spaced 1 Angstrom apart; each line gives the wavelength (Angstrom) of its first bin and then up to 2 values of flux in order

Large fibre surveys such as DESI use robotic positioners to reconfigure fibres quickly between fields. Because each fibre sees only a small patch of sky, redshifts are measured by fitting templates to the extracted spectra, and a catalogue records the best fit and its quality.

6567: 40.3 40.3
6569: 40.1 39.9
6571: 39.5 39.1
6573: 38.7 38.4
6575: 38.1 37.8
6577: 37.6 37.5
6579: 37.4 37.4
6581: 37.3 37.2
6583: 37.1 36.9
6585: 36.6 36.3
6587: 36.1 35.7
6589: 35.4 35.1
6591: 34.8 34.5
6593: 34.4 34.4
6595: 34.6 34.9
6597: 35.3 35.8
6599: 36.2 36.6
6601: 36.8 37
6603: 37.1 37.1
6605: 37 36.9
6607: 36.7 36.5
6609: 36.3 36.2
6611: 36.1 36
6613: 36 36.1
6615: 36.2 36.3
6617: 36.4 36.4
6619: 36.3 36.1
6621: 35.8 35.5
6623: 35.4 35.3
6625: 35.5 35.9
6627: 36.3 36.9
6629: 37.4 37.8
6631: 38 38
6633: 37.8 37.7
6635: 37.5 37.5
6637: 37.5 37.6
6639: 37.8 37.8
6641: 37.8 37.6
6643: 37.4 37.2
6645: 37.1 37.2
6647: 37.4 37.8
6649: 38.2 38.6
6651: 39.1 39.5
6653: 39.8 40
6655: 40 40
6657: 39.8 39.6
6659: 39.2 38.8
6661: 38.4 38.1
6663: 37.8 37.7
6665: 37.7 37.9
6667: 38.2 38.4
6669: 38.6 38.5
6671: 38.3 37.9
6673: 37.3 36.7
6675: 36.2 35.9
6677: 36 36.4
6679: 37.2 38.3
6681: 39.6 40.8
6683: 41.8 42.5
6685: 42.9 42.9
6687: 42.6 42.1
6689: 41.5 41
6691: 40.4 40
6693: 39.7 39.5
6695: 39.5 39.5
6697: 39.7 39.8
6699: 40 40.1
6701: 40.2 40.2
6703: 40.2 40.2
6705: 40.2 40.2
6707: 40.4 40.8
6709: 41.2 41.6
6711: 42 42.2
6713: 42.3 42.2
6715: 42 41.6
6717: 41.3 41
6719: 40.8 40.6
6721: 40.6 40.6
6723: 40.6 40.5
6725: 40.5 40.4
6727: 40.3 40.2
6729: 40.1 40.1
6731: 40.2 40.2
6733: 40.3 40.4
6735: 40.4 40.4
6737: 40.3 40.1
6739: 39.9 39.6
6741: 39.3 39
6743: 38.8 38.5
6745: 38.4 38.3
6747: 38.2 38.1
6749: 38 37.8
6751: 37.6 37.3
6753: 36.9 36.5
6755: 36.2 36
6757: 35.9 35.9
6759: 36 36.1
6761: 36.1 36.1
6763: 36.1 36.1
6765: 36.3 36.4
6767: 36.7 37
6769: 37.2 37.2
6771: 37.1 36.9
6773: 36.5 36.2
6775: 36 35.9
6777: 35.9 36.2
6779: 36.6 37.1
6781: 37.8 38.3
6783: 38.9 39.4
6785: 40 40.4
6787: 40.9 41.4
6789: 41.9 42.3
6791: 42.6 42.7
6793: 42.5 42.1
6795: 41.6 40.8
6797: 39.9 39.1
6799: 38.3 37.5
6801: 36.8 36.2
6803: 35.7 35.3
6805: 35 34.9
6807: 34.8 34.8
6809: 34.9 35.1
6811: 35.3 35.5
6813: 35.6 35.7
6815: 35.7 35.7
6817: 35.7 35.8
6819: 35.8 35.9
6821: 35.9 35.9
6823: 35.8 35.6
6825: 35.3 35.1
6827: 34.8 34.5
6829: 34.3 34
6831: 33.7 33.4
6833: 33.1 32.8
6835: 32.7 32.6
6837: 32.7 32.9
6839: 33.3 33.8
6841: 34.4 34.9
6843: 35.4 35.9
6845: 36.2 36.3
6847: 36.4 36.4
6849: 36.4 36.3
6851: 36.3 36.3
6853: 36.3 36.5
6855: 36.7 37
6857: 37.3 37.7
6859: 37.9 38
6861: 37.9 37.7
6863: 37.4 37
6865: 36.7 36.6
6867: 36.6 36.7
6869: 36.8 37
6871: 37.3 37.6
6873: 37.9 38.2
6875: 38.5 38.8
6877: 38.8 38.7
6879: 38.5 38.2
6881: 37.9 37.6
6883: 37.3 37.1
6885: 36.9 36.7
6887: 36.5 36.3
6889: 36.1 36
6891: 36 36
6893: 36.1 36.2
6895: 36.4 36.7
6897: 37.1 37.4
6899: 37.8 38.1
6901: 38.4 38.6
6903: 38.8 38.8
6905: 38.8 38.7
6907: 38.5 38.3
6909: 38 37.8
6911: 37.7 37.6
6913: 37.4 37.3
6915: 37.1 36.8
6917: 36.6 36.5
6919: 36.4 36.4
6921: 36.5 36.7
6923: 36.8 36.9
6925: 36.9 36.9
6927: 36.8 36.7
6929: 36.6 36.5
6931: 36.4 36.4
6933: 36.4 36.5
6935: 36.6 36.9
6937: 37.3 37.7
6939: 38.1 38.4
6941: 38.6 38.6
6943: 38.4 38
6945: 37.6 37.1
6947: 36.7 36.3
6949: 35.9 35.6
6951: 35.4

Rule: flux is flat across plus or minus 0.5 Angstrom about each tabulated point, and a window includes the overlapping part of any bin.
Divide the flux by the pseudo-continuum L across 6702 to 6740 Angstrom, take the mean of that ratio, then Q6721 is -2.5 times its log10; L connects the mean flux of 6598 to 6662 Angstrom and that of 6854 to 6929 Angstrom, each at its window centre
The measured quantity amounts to -0.09 mag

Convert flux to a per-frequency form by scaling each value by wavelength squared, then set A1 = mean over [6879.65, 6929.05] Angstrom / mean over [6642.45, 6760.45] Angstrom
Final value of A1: 1.00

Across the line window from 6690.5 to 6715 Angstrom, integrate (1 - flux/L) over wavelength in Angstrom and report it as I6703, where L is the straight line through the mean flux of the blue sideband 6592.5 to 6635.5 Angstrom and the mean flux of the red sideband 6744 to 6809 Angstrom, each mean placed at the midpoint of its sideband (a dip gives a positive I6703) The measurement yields -2.3 Angstrom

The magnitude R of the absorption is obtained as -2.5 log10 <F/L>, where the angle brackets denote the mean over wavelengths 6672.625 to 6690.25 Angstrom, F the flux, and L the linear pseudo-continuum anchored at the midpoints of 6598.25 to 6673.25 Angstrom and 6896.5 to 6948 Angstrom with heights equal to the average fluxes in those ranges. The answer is -0.06 mag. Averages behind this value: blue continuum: 37.4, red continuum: 37.4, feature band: 39.5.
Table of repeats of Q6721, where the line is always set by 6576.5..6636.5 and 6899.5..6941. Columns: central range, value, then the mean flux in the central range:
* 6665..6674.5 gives -0.04 mag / 38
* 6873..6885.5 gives -0.02 mag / 38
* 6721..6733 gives -0.10 mag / 40.3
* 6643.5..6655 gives -0.06 mag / 38.4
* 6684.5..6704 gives -0.11 mag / 40.6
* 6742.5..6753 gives -0.04 mag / 38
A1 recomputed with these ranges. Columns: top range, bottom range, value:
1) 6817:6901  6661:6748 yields 0.95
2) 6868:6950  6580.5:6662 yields 1.10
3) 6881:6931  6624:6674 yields 1.05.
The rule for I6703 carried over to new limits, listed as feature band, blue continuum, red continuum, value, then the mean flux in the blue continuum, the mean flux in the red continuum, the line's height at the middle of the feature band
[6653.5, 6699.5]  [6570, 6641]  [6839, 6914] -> -3.0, 36.7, 37.1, 36.8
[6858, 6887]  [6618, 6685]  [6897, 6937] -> -0.1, 37.9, 37.3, 37.4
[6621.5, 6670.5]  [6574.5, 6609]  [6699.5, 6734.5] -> 0.5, 36.4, 40.8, 38.3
